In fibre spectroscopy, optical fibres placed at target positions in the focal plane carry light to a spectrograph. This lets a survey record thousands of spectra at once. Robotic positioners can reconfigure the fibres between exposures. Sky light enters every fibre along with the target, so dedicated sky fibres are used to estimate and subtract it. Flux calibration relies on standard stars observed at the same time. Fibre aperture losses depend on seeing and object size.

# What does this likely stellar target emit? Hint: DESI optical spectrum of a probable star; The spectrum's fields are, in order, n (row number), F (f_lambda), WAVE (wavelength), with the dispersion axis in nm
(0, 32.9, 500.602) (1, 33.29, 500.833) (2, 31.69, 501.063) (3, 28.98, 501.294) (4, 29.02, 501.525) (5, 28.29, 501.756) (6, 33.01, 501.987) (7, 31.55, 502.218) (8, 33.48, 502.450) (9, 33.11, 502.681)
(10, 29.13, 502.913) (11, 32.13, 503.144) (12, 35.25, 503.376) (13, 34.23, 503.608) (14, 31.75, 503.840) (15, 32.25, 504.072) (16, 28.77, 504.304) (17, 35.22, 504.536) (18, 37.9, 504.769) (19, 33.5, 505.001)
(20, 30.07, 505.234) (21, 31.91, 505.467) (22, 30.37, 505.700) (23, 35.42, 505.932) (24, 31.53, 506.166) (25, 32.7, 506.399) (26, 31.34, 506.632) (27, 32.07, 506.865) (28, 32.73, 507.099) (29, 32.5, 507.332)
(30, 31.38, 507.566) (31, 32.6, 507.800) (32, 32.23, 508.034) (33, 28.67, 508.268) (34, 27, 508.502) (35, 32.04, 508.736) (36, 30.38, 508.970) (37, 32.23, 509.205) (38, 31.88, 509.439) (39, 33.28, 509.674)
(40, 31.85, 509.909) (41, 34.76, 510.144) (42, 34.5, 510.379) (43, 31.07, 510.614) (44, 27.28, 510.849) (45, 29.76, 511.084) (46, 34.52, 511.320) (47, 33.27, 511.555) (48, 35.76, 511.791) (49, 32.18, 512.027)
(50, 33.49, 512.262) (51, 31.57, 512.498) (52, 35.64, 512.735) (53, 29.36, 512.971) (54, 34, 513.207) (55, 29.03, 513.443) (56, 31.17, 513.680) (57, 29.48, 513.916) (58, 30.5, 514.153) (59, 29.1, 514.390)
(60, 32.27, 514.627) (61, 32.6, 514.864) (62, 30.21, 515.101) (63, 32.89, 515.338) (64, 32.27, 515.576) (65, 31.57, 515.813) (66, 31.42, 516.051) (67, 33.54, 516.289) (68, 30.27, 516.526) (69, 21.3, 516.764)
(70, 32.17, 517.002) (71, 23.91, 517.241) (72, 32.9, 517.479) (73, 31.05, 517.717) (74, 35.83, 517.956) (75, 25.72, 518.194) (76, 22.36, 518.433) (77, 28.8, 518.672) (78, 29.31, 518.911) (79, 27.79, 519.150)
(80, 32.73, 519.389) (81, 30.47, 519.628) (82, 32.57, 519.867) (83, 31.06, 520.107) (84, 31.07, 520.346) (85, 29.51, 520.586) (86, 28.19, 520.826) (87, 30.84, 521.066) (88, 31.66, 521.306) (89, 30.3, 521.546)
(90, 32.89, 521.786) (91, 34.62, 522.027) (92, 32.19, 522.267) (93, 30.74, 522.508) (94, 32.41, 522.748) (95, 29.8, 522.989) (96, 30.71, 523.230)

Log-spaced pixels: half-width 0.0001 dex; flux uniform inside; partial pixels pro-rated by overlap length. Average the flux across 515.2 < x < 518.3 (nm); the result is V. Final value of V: 30.4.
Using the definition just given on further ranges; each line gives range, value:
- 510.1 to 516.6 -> 31.9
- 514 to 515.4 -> 31.2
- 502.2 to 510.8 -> 32.2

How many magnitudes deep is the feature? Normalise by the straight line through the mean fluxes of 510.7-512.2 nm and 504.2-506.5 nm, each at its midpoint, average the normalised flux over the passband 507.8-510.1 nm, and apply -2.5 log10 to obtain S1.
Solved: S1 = 0.04 mag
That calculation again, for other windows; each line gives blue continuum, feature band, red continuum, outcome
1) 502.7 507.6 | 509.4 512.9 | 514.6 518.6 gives -0.05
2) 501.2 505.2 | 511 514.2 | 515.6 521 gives -0.05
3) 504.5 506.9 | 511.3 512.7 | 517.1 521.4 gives -0.07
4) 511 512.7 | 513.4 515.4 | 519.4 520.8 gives 0.06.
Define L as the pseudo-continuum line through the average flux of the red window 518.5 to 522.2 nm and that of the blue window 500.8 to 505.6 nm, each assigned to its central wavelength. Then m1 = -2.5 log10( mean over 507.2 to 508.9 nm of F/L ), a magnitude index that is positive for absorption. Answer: 0.03 mag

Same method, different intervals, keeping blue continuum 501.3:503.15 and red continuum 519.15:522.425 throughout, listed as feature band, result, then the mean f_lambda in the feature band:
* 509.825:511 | -0.02 mag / 31.8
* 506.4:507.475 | -0.04 mag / 32.2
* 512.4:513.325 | -0.05 mag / 32.7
